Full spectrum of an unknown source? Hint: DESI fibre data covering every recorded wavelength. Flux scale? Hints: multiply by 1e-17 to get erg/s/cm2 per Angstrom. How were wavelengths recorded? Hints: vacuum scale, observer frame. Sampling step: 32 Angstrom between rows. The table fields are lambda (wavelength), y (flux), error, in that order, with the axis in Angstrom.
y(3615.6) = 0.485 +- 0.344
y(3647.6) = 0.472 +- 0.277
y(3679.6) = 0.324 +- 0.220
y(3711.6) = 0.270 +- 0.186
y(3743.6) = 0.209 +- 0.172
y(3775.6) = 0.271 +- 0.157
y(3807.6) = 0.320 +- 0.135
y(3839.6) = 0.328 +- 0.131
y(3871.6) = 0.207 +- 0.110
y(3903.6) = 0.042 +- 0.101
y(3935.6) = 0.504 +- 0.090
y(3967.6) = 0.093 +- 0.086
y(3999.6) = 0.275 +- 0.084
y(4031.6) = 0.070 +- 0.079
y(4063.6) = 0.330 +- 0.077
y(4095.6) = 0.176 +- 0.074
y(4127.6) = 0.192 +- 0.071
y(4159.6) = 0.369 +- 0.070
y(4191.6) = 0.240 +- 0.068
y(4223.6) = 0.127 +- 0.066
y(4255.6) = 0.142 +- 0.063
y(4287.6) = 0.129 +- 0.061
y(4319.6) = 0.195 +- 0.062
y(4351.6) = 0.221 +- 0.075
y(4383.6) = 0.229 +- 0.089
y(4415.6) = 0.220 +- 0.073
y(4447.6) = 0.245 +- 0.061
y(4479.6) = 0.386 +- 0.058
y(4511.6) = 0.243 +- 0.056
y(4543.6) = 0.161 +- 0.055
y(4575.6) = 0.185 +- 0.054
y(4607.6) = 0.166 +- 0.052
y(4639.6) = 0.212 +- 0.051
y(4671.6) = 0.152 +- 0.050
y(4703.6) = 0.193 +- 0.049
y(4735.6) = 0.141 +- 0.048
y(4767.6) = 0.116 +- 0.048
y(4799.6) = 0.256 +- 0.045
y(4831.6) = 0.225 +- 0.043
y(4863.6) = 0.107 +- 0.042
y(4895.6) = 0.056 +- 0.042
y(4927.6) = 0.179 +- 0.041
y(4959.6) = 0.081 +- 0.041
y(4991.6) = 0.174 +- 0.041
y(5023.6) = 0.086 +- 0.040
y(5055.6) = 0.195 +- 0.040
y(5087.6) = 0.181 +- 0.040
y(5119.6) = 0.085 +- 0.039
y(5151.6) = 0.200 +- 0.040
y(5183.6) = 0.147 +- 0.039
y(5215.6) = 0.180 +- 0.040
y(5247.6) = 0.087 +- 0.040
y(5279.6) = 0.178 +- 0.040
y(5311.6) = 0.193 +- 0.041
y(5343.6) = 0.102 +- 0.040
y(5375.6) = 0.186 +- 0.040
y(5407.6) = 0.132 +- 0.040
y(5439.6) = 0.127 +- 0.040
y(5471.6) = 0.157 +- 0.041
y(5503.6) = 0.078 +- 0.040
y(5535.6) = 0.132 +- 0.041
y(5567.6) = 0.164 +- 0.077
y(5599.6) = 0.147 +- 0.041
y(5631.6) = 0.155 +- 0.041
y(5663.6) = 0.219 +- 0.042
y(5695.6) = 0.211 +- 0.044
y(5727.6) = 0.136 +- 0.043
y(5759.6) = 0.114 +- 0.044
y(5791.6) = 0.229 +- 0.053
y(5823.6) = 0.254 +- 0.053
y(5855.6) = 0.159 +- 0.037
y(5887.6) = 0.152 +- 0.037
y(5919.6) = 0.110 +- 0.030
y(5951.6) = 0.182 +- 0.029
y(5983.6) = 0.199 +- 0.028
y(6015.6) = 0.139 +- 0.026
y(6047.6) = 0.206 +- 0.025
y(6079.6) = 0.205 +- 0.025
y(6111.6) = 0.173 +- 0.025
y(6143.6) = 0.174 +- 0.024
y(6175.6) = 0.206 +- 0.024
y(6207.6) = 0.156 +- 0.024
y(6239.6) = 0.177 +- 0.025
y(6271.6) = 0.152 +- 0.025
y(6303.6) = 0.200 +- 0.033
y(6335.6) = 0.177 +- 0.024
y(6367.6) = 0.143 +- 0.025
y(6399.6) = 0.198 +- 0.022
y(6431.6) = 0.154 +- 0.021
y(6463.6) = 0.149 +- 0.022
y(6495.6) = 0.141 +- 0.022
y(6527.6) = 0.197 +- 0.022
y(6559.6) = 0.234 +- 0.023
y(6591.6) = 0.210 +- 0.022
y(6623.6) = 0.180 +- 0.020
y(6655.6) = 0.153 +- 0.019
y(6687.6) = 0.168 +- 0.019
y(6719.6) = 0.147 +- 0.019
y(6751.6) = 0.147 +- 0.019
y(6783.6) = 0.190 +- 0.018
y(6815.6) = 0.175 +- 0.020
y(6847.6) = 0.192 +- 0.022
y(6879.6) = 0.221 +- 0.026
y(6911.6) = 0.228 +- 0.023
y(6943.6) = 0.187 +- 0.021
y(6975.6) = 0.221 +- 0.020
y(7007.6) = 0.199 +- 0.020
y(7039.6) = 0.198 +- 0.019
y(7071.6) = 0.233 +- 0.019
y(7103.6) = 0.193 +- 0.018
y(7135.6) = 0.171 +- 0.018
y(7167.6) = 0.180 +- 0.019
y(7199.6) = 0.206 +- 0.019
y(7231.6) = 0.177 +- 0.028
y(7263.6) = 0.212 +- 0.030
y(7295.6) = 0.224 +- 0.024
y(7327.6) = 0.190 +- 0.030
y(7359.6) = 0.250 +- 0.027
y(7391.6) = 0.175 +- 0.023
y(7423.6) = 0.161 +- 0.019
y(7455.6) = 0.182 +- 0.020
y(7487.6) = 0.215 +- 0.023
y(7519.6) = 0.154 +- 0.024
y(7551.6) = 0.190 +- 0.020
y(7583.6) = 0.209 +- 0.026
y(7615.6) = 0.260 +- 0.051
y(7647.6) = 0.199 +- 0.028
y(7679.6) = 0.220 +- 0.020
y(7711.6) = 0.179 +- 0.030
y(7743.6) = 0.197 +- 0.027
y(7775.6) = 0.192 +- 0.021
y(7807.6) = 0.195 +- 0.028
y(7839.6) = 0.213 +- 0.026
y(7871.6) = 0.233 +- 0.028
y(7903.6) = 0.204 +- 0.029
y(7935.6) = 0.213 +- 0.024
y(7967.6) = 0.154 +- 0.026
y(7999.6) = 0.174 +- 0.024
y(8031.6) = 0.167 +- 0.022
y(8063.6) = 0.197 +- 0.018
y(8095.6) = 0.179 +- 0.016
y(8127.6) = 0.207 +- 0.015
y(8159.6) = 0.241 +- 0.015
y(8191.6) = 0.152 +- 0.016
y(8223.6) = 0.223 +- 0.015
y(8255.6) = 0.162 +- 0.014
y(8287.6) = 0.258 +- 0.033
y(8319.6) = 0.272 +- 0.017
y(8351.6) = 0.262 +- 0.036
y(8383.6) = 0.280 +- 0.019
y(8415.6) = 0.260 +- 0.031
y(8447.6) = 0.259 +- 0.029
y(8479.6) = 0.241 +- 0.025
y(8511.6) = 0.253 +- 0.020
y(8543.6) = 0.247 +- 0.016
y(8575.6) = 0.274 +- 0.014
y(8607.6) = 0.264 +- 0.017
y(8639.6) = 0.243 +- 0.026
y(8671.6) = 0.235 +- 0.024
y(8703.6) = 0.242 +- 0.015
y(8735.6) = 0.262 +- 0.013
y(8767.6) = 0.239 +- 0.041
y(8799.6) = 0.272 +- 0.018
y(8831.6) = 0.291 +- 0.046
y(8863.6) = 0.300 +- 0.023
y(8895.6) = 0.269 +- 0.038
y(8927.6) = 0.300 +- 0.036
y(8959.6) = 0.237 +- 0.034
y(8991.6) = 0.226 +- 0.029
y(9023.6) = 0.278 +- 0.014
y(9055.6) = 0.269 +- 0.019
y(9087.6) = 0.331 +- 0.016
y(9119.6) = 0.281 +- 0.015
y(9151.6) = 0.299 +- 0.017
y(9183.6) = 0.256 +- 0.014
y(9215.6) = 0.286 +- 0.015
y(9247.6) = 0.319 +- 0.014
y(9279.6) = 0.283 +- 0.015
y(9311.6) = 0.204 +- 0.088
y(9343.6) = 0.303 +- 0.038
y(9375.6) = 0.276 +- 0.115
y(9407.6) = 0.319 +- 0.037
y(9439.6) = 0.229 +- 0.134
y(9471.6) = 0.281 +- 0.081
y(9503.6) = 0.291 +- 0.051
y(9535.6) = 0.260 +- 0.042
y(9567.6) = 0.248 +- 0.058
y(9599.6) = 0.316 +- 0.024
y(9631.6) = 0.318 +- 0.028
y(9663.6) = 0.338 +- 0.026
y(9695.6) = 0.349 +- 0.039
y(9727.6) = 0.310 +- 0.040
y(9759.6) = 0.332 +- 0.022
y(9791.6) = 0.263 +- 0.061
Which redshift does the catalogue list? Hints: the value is 1.08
